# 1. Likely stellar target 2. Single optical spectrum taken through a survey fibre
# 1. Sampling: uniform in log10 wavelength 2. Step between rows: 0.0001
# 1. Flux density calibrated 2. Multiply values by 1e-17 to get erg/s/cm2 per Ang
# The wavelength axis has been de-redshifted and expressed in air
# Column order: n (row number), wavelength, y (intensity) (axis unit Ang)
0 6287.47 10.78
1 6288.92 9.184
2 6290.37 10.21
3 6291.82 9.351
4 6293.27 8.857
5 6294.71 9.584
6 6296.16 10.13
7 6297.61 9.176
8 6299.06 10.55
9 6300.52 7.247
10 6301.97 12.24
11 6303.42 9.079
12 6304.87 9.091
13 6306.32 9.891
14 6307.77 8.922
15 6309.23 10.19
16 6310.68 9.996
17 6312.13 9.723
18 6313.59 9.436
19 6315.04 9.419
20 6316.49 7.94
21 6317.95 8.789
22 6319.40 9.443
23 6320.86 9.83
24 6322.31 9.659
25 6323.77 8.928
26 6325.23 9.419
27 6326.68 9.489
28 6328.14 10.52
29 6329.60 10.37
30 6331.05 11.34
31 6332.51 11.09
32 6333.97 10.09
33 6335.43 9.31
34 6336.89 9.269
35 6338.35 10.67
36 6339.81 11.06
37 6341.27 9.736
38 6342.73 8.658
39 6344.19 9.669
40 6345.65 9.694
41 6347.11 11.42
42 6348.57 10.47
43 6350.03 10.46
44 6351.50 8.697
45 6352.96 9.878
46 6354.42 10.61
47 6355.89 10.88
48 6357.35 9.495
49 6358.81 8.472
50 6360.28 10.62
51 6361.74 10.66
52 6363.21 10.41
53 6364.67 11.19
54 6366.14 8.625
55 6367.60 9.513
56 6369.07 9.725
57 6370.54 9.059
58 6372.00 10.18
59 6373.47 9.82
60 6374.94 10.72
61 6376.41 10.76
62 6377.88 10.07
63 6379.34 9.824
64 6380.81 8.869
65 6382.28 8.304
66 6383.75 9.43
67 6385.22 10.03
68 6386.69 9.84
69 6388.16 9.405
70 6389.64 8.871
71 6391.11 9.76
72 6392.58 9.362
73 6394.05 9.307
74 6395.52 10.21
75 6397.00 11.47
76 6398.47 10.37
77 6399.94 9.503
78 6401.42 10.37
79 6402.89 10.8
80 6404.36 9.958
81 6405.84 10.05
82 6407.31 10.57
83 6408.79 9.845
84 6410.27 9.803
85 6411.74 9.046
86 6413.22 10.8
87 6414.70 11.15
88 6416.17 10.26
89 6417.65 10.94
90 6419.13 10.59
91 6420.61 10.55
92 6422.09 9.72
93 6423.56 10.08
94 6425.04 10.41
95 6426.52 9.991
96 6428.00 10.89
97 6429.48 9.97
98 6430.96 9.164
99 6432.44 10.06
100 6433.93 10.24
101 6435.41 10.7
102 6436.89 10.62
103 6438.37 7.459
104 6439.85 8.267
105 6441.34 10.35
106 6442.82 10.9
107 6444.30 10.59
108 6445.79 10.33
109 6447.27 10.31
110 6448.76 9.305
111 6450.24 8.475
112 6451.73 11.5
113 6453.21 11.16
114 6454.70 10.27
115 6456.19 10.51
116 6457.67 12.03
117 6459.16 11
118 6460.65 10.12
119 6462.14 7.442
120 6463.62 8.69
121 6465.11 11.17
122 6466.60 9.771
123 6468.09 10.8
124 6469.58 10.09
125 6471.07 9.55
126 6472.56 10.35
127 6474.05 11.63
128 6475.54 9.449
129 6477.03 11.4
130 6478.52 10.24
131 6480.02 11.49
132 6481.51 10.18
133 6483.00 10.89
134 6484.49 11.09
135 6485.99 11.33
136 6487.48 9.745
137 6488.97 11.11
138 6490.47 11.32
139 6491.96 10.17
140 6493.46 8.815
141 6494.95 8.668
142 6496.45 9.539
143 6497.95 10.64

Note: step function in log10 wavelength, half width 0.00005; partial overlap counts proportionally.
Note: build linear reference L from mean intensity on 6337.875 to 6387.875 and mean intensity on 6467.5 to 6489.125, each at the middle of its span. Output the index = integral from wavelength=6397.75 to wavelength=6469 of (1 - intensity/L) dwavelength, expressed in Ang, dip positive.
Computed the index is 1.4 Ang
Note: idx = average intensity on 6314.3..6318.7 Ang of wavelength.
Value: 8.74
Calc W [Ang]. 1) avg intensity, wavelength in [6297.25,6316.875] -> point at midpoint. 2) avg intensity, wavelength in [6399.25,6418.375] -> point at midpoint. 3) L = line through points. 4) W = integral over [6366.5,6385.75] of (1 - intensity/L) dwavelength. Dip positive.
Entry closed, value 0.61 Ang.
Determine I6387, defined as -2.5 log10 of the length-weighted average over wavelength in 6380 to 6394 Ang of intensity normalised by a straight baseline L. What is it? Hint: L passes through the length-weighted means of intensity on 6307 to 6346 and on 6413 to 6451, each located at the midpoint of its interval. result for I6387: 0.07 mag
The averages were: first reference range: 9.73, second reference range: 10.1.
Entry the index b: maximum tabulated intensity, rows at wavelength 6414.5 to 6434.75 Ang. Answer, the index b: 11.15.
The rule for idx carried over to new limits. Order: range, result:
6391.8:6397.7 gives 10.1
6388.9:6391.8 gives 9.3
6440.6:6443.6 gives 10.6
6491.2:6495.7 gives 9.23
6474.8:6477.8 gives 10.4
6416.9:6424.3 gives 10.4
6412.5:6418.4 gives 10.8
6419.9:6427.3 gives 10.2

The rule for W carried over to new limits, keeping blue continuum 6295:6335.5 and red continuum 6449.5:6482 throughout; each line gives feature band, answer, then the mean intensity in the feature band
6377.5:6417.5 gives 0.52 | 9.91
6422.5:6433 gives 0.11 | 10.1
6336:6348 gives -0.26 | 10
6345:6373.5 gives -0.34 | 10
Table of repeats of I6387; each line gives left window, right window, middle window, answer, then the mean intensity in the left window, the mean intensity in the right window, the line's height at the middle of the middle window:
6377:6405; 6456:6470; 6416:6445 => -0.011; 9.78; 10.2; 9.99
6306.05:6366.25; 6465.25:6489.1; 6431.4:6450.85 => 0.062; 9.88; 10.6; 10.4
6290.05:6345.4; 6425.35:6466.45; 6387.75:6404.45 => -0.005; 9.69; 10.1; 9.91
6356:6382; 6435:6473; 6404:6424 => -0.029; 9.88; 10.1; 9.98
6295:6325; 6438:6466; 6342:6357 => -0.044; 9.48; 10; 9.63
